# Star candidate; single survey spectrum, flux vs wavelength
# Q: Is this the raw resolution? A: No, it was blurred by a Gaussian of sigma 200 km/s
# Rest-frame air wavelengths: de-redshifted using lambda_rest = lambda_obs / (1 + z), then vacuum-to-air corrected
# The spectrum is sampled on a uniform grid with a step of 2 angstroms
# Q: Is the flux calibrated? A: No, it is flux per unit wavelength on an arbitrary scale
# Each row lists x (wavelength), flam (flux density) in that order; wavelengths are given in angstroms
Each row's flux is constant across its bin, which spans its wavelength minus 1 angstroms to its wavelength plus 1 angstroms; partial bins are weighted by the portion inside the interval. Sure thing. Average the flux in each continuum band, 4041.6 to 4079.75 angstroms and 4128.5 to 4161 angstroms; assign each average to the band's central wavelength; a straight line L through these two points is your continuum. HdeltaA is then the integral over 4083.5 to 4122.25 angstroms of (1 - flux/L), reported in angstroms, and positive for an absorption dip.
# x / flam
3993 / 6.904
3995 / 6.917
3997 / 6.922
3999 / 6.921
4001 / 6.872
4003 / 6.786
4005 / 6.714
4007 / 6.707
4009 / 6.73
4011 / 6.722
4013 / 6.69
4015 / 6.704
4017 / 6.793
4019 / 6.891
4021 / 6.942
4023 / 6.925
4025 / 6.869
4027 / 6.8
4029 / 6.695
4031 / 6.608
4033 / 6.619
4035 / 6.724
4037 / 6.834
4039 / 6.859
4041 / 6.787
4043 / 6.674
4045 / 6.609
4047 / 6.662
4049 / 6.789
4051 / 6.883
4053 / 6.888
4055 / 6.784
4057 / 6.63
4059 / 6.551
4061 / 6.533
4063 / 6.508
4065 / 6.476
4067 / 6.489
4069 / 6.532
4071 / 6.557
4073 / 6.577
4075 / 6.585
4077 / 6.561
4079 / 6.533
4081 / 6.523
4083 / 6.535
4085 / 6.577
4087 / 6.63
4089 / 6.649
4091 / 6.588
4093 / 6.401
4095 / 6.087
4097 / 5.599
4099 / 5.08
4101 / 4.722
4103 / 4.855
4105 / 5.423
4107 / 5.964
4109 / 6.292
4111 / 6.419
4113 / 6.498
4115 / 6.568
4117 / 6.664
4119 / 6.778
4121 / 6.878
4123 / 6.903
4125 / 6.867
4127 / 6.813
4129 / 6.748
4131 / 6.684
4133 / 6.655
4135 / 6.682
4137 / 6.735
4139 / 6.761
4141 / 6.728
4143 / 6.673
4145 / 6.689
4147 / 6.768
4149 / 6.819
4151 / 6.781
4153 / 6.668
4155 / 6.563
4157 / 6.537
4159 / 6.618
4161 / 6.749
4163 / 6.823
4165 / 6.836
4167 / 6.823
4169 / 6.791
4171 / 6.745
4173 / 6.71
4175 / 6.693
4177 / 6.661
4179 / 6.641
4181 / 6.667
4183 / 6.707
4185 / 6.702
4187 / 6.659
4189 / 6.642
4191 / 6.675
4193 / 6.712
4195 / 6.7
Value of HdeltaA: 3.0 angstroms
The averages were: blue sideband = 6.62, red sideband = 6.7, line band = 6.15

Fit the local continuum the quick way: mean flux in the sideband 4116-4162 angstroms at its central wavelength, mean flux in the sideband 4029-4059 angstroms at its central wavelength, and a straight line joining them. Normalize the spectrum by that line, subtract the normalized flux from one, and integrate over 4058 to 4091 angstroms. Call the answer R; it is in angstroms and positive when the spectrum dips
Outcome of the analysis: 0.88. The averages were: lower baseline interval 6.73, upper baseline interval 6.73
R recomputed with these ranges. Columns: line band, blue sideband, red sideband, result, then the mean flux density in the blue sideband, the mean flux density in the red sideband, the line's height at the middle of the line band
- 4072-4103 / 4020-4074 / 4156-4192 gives 2.3 angstroms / 6.7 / 6.7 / 6.7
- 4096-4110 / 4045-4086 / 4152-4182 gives 2.6 angstroms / 6.61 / 6.7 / 6.64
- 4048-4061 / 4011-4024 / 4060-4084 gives -0.2 angstroms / 6.82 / 6.53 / 6.62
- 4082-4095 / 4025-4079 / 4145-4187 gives 0.3 angstroms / 6.66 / 6.71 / 6.68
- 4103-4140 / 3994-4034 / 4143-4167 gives 1.1 angstroms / 6.79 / 6.72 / 6.73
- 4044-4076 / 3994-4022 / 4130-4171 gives 0.7 angstroms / 6.81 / 6.72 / 6.78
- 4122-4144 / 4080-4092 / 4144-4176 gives -0.3 angstroms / 6.58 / 6.73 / 6.67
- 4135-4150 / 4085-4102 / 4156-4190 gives -0.7 angstroms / 6.01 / 6.71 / 6.44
